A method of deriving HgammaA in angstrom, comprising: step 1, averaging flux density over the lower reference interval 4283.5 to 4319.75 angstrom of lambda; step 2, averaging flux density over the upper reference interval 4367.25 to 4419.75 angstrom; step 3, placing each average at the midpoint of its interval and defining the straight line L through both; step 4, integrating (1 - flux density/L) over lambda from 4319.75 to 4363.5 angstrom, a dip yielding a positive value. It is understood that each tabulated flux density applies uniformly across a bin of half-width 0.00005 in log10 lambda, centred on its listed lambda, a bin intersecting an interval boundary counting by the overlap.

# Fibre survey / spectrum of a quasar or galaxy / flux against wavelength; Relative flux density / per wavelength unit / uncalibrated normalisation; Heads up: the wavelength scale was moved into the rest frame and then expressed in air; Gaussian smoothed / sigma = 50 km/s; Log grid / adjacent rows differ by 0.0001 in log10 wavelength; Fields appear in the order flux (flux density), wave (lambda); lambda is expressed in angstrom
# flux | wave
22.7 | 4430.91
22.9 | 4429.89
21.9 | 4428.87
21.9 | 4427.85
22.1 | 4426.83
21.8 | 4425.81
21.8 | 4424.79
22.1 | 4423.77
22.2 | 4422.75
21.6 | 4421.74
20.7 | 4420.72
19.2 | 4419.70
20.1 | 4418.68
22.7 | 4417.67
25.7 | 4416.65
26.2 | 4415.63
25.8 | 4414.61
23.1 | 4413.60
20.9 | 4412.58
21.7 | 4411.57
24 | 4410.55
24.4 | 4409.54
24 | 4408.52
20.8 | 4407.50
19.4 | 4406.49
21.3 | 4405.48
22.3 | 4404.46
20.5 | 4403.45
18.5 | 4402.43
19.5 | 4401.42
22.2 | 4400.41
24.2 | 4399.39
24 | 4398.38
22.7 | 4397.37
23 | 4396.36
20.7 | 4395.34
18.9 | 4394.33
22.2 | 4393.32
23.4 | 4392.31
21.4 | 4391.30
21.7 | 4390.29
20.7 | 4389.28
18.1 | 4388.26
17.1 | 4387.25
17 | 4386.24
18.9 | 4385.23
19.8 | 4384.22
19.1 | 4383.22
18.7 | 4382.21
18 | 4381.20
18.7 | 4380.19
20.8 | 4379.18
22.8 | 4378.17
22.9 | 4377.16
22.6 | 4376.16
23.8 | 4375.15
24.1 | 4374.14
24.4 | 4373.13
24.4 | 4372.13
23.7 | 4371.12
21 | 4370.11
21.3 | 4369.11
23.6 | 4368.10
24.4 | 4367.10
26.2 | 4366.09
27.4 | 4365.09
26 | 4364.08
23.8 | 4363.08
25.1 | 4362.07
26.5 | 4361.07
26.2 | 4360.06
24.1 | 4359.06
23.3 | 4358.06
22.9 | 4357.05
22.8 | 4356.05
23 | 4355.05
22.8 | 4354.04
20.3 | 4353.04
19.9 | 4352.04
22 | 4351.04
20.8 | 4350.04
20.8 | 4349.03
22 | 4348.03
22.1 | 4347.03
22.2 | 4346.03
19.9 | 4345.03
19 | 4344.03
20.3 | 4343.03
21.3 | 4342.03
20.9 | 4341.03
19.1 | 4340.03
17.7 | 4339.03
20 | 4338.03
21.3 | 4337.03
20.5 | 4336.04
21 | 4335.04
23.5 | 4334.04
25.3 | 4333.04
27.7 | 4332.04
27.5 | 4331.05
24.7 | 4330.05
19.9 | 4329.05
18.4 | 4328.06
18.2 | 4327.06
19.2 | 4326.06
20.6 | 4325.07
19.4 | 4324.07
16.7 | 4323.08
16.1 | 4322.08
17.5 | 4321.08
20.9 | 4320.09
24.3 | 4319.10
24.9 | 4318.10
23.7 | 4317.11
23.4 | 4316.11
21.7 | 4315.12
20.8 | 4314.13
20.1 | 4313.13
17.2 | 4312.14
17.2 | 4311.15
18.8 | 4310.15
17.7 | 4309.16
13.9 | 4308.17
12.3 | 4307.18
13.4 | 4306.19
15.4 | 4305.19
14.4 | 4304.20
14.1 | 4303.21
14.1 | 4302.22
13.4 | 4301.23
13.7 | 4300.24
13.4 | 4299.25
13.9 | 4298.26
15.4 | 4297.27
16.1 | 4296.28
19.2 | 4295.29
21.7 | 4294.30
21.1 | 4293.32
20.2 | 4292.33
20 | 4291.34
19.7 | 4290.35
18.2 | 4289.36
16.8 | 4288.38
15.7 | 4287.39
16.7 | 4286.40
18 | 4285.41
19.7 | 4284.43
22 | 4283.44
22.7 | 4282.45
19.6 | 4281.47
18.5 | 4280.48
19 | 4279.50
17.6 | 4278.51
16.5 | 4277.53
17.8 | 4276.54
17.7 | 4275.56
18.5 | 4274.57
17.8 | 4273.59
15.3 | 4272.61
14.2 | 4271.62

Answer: -4.4 angstrom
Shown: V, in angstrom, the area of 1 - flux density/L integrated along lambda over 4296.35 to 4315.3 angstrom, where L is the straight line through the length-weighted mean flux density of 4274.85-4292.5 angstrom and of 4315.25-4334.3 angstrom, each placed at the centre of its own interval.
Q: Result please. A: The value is 4.3 angstrom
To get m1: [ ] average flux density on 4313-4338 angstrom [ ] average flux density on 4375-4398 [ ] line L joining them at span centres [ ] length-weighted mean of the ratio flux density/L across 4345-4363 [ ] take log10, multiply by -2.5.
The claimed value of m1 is -0.08 mag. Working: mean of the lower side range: 21.5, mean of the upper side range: 20.5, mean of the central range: 22.7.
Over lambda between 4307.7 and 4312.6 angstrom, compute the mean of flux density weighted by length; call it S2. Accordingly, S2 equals 17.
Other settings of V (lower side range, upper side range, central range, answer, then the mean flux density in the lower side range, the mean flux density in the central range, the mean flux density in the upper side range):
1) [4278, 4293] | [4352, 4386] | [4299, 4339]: 2.7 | 19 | 19.2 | 22.7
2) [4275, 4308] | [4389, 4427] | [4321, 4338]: -2.1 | 17.2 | 21.1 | 22.1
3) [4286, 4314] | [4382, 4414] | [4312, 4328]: -2.6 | 16.6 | 20.3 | 21.1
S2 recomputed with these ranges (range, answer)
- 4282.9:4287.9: 18.4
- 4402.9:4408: 20.8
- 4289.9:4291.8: 19.8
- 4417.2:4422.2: 20.8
